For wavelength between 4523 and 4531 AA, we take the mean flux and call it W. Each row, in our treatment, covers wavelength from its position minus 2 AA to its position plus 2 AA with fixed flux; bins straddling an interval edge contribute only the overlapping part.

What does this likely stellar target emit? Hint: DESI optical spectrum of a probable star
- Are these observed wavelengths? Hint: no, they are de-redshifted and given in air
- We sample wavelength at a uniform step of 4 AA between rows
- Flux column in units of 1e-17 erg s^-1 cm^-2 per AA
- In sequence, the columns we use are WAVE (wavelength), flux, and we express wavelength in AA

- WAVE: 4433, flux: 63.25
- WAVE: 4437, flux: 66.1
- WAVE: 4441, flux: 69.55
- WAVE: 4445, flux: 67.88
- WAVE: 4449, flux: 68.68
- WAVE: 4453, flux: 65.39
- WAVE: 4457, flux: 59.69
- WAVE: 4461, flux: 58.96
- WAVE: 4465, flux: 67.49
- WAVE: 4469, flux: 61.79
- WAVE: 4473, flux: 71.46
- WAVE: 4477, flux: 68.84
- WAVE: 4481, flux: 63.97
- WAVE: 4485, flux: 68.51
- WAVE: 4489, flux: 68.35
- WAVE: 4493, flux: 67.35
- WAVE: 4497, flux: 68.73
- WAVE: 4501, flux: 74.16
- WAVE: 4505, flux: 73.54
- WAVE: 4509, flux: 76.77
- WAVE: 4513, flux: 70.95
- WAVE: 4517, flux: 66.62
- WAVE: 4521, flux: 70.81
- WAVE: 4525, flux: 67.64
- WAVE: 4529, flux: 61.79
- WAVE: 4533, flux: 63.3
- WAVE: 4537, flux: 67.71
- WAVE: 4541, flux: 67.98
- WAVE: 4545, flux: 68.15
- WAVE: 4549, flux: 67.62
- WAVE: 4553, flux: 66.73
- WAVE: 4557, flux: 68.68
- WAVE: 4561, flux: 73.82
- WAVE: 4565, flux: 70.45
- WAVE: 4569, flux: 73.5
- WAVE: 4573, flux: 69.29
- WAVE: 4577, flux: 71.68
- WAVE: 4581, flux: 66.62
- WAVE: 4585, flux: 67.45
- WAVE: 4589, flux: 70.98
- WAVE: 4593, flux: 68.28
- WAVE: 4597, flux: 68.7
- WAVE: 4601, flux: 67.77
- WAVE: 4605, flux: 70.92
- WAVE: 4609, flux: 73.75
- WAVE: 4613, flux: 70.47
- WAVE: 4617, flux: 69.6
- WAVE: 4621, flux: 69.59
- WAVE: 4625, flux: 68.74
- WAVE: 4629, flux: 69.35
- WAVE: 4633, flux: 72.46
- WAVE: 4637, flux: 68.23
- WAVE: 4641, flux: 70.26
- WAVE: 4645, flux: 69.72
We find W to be 64.7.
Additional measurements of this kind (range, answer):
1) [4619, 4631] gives 69.2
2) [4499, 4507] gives 73.8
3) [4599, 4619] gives 70.5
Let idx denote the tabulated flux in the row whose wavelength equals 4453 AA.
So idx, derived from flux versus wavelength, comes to 65.39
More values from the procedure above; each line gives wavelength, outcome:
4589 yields 70.98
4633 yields 72.46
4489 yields 68.35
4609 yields 73.75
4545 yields 68.15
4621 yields 69.59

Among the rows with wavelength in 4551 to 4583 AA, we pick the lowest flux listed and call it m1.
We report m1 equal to 66.62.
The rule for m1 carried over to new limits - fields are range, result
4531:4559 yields 63.3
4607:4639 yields 68.23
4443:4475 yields 58.96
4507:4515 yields 70.95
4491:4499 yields 67.35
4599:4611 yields 67.77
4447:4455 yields 65.39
